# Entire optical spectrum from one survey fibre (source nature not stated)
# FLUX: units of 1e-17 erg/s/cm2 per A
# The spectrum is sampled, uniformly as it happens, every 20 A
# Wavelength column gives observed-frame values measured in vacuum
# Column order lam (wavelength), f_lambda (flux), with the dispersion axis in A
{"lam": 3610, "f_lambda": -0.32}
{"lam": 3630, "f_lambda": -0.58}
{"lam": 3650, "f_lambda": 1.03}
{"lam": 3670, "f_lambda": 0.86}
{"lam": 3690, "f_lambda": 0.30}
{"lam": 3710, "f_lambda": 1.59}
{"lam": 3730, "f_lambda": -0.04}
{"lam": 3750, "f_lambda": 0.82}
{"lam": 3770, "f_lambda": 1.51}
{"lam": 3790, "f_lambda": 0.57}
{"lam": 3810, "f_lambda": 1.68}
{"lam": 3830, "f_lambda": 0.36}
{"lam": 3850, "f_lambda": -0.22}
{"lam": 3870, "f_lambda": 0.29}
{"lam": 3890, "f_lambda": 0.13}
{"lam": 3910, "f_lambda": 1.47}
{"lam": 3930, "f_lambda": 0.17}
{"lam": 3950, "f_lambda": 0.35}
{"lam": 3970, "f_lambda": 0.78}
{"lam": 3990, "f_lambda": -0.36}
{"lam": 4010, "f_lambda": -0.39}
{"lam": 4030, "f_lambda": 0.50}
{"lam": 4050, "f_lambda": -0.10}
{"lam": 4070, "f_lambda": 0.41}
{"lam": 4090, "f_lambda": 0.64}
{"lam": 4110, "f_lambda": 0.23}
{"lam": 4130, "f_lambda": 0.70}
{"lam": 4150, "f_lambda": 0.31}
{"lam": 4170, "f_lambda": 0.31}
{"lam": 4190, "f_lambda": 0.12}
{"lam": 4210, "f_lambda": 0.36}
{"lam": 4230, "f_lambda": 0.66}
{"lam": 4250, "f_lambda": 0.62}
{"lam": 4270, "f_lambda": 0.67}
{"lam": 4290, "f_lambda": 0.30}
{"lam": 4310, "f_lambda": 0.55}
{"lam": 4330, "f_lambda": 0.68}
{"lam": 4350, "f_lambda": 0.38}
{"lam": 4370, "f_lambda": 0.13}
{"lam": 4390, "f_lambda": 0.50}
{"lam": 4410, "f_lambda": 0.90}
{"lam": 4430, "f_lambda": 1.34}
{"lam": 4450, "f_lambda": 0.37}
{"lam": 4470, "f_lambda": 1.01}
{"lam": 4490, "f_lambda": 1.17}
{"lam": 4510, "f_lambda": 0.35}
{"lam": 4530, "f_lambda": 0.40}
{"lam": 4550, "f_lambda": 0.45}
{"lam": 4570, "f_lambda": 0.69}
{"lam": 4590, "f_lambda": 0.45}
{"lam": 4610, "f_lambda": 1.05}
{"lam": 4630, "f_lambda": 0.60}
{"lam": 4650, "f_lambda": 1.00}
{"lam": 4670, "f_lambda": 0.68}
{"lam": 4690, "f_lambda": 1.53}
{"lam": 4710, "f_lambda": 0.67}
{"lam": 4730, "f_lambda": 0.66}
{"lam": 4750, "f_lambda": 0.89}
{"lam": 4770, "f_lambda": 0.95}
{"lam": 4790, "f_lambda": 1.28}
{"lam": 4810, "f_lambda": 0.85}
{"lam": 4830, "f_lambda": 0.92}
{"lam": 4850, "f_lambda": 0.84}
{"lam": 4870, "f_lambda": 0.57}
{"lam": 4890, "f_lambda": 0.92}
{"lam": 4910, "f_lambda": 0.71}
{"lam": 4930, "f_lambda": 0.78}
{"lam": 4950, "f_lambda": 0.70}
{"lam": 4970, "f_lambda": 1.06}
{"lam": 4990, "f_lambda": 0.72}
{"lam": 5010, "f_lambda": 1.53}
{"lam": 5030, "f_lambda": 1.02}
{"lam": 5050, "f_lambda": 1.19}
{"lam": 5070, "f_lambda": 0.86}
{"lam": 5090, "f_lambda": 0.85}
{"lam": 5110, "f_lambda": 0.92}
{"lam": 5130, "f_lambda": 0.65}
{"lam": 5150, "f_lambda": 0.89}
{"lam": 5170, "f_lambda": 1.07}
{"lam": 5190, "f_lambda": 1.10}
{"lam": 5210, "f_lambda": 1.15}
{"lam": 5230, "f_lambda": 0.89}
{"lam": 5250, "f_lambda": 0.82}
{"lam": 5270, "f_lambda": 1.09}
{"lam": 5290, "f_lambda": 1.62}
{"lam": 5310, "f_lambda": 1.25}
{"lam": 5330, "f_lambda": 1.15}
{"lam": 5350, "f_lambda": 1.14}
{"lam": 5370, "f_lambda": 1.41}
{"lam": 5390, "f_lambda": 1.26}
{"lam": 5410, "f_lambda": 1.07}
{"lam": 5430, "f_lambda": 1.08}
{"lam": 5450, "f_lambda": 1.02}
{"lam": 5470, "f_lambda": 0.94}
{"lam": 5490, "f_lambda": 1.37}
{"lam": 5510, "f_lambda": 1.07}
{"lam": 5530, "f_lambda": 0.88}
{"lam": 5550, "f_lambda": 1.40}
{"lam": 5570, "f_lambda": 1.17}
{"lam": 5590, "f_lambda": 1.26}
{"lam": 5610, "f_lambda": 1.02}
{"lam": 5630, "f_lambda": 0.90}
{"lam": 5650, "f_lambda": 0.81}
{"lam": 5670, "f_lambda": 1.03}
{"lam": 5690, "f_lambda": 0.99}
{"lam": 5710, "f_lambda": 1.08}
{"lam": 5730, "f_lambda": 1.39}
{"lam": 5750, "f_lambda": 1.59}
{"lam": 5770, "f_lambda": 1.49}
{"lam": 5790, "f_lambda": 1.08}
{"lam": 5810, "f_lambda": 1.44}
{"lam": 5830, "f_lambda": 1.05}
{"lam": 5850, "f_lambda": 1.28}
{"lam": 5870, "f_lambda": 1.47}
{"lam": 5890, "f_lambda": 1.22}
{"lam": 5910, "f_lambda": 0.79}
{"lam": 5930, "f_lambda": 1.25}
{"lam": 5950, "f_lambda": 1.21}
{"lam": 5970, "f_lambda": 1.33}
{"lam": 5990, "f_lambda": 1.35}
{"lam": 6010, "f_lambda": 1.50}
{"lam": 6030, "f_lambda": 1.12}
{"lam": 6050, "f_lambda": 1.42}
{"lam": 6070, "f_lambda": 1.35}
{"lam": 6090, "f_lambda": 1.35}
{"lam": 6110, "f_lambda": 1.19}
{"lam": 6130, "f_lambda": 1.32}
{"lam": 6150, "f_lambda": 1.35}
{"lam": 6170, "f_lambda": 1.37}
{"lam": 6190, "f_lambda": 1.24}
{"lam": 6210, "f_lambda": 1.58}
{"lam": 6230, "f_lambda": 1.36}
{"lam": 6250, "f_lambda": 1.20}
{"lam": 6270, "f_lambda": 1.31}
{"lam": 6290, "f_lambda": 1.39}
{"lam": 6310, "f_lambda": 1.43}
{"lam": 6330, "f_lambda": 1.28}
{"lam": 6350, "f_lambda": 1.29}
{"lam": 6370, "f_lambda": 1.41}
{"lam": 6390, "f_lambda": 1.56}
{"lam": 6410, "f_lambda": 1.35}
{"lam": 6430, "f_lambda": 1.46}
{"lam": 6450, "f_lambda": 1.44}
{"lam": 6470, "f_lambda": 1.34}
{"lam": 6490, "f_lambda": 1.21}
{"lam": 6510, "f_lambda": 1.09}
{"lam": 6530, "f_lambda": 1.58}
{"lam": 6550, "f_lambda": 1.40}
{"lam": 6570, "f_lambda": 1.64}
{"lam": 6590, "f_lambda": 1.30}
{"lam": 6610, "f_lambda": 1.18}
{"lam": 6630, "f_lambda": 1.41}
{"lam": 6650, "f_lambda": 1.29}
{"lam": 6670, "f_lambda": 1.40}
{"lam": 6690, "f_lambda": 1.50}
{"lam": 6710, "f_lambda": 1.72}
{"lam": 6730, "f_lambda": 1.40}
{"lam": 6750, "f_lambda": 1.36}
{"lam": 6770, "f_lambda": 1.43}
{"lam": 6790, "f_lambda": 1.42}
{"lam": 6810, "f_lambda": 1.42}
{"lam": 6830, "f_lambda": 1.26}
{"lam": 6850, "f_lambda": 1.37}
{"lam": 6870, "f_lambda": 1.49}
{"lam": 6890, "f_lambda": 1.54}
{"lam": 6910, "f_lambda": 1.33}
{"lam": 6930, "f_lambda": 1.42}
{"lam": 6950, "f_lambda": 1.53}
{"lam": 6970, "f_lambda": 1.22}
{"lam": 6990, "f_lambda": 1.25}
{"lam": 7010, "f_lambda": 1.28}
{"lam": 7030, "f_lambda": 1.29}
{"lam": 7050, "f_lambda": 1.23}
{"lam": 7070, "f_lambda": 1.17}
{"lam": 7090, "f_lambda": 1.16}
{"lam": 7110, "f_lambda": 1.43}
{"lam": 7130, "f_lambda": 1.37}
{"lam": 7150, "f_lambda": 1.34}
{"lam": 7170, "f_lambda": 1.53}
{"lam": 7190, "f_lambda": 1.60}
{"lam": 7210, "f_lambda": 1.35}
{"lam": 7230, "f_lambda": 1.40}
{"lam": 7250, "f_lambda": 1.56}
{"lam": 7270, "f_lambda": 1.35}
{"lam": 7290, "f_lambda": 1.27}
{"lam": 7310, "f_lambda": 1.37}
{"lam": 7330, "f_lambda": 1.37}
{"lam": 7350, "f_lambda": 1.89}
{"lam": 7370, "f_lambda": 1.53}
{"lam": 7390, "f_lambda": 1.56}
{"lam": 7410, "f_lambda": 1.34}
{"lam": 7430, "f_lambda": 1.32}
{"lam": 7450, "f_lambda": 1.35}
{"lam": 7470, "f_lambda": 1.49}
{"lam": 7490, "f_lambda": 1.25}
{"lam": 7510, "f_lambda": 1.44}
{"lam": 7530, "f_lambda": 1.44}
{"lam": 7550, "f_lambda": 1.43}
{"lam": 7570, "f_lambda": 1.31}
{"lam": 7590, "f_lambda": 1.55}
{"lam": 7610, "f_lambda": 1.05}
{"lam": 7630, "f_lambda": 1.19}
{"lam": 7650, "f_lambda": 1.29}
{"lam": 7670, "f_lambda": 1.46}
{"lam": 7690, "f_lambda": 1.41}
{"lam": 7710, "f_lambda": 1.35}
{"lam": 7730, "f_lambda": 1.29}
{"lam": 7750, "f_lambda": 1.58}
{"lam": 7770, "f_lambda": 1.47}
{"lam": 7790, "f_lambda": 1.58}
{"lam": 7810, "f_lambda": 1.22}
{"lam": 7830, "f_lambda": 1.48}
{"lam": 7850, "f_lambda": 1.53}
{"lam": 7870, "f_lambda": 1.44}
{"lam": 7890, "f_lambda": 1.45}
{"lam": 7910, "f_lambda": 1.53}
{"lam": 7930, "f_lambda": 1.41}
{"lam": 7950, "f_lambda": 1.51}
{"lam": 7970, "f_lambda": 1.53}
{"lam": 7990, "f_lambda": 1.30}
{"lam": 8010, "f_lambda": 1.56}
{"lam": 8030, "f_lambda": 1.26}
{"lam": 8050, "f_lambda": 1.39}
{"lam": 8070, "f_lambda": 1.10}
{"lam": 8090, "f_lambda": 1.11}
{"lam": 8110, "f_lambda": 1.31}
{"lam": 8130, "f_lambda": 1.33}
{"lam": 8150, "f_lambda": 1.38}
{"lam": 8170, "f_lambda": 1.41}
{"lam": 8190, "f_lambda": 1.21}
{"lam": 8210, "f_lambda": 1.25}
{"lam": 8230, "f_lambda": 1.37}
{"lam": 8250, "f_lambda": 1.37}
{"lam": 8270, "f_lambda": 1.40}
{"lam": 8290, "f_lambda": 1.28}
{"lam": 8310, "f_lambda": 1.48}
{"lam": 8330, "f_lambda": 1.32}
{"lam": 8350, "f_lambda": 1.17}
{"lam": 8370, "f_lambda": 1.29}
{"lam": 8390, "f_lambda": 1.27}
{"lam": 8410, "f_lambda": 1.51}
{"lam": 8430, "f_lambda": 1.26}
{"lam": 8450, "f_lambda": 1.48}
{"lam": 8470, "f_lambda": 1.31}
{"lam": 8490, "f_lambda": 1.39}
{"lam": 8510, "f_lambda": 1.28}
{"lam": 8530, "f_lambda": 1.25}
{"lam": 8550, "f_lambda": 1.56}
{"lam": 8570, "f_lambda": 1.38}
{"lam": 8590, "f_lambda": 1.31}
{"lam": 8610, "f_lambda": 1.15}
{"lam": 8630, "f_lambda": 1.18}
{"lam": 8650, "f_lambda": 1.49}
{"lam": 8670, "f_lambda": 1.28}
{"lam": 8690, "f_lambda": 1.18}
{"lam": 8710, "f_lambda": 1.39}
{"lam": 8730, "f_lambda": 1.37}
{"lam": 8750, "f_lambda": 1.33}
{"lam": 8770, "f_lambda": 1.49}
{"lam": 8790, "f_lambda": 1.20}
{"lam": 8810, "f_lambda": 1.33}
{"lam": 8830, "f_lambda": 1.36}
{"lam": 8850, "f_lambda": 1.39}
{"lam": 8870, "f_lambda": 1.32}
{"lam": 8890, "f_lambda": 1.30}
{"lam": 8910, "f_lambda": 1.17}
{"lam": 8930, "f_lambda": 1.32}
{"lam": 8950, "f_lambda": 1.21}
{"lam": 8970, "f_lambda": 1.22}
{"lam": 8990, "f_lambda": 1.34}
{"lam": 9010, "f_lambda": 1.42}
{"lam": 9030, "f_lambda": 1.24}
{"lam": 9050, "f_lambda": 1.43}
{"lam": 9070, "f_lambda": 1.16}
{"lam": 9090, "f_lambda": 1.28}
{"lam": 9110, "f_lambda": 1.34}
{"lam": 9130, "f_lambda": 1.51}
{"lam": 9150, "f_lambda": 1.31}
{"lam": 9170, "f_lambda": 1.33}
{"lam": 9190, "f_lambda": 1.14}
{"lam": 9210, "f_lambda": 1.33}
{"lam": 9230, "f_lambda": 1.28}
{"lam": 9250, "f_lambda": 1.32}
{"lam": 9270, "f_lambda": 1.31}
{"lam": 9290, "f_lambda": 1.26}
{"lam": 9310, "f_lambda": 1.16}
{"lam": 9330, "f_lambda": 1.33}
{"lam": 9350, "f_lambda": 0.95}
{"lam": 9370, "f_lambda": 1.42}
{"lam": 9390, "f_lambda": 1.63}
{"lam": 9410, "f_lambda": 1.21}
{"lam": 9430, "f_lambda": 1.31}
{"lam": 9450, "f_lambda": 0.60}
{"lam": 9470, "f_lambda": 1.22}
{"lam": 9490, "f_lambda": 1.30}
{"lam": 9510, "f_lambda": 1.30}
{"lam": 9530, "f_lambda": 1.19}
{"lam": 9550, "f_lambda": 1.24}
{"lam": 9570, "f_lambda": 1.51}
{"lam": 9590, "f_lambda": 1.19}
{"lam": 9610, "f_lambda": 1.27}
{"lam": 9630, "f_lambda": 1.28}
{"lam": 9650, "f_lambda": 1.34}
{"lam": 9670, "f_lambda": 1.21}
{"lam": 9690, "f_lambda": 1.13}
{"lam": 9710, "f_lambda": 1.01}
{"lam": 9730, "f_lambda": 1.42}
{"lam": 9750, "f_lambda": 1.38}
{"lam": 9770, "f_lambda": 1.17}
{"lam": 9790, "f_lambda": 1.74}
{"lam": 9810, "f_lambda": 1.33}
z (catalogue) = 0.121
